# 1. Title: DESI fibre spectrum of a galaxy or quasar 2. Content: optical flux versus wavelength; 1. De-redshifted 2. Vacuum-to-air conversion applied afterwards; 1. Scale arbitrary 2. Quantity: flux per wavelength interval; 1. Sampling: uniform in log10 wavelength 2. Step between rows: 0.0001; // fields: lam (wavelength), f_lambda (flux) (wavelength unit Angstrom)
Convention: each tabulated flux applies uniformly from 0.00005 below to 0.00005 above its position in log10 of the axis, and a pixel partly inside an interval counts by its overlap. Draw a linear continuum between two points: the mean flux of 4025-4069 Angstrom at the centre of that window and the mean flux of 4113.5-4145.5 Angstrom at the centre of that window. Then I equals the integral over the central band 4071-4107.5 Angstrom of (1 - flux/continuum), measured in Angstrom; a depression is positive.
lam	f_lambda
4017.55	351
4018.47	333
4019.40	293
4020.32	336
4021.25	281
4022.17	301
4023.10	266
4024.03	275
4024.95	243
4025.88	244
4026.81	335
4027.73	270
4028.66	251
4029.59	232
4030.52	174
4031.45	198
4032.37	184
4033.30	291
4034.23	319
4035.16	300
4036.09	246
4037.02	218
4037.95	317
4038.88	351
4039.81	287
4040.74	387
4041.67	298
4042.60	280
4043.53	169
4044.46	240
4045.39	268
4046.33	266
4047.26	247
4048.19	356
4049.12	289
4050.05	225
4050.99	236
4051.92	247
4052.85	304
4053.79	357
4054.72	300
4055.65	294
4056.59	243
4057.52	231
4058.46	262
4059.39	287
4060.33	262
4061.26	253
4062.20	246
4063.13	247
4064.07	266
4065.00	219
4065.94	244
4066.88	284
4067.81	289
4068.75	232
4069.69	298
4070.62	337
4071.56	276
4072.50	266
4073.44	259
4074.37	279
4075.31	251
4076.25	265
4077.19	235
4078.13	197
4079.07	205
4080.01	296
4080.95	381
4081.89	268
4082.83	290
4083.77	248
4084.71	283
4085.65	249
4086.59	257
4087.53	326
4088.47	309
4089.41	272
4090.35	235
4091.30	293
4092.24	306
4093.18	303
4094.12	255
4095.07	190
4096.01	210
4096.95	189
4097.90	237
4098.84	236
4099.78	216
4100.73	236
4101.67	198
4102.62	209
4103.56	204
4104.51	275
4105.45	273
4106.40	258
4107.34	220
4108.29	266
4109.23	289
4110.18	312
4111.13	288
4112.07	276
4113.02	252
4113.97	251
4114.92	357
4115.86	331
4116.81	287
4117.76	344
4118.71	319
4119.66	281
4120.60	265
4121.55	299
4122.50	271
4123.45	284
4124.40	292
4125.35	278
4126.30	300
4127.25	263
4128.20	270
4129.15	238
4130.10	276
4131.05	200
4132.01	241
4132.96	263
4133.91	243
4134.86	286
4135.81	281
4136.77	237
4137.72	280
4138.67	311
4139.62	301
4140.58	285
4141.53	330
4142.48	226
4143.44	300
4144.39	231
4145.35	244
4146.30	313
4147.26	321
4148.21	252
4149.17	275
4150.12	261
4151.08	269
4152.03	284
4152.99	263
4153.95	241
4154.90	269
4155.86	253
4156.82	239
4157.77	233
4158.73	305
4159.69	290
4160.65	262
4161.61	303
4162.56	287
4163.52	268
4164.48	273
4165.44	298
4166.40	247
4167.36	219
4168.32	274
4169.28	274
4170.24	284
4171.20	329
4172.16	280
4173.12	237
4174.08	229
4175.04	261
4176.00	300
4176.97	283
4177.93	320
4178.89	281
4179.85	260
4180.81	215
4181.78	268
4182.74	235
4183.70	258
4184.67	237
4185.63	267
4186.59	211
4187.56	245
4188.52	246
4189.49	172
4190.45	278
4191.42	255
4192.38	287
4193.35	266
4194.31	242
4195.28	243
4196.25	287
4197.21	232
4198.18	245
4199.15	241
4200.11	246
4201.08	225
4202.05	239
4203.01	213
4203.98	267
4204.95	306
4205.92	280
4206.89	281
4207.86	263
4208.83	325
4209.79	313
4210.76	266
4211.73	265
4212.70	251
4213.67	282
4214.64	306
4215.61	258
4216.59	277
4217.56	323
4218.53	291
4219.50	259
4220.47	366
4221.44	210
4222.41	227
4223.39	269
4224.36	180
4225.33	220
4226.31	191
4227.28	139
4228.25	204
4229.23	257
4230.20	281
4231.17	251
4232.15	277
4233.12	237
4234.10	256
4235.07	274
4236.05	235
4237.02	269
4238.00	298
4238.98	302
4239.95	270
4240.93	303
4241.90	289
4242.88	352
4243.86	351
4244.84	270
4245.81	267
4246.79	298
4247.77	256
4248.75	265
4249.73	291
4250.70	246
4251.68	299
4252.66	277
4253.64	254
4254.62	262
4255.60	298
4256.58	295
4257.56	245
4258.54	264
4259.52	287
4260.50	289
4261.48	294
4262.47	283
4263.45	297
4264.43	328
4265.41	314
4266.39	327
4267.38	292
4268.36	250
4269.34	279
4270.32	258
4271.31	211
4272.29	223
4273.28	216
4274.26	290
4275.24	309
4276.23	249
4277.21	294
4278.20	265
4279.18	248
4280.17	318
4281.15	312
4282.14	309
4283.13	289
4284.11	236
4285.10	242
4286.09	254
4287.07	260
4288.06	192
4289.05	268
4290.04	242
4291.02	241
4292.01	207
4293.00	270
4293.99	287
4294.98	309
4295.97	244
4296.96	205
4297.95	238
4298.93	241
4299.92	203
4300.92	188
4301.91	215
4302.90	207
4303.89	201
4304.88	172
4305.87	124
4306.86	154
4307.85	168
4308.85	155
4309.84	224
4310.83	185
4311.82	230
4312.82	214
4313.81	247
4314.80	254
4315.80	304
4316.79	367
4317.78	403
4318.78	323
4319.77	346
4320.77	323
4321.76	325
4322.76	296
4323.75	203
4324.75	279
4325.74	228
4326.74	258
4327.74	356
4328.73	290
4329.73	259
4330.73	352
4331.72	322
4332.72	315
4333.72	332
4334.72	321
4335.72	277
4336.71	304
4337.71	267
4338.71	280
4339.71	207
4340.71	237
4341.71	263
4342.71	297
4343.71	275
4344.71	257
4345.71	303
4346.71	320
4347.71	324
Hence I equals 2.3 Angstrom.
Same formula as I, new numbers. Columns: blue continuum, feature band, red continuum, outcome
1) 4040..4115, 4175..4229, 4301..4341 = 1.4 Angstrom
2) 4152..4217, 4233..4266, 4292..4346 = -2.7 Angstrom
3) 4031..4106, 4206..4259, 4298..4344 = -1.6 Angstrom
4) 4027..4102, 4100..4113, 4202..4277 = 0.6 Angstrom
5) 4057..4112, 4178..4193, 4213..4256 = 0.9 Angstrom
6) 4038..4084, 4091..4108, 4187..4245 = 1.9 Angstrom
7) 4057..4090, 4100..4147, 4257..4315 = -1.6 Angstrom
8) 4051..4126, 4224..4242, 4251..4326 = 0.9 Angstrom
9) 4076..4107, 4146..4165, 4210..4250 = -0.9 Angstrom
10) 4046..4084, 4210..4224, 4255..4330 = -0.6 Angstrom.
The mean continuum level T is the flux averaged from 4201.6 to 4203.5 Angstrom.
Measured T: 227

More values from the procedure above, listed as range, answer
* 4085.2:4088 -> 278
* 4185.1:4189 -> 243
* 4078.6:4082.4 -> 287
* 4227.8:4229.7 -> 230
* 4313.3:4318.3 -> 315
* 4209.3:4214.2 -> 276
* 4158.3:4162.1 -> 290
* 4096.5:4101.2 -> 223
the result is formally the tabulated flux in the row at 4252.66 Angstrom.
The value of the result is 277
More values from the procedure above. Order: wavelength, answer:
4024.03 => 275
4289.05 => 268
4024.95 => 243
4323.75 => 203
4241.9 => 289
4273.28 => 216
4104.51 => 275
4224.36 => 180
